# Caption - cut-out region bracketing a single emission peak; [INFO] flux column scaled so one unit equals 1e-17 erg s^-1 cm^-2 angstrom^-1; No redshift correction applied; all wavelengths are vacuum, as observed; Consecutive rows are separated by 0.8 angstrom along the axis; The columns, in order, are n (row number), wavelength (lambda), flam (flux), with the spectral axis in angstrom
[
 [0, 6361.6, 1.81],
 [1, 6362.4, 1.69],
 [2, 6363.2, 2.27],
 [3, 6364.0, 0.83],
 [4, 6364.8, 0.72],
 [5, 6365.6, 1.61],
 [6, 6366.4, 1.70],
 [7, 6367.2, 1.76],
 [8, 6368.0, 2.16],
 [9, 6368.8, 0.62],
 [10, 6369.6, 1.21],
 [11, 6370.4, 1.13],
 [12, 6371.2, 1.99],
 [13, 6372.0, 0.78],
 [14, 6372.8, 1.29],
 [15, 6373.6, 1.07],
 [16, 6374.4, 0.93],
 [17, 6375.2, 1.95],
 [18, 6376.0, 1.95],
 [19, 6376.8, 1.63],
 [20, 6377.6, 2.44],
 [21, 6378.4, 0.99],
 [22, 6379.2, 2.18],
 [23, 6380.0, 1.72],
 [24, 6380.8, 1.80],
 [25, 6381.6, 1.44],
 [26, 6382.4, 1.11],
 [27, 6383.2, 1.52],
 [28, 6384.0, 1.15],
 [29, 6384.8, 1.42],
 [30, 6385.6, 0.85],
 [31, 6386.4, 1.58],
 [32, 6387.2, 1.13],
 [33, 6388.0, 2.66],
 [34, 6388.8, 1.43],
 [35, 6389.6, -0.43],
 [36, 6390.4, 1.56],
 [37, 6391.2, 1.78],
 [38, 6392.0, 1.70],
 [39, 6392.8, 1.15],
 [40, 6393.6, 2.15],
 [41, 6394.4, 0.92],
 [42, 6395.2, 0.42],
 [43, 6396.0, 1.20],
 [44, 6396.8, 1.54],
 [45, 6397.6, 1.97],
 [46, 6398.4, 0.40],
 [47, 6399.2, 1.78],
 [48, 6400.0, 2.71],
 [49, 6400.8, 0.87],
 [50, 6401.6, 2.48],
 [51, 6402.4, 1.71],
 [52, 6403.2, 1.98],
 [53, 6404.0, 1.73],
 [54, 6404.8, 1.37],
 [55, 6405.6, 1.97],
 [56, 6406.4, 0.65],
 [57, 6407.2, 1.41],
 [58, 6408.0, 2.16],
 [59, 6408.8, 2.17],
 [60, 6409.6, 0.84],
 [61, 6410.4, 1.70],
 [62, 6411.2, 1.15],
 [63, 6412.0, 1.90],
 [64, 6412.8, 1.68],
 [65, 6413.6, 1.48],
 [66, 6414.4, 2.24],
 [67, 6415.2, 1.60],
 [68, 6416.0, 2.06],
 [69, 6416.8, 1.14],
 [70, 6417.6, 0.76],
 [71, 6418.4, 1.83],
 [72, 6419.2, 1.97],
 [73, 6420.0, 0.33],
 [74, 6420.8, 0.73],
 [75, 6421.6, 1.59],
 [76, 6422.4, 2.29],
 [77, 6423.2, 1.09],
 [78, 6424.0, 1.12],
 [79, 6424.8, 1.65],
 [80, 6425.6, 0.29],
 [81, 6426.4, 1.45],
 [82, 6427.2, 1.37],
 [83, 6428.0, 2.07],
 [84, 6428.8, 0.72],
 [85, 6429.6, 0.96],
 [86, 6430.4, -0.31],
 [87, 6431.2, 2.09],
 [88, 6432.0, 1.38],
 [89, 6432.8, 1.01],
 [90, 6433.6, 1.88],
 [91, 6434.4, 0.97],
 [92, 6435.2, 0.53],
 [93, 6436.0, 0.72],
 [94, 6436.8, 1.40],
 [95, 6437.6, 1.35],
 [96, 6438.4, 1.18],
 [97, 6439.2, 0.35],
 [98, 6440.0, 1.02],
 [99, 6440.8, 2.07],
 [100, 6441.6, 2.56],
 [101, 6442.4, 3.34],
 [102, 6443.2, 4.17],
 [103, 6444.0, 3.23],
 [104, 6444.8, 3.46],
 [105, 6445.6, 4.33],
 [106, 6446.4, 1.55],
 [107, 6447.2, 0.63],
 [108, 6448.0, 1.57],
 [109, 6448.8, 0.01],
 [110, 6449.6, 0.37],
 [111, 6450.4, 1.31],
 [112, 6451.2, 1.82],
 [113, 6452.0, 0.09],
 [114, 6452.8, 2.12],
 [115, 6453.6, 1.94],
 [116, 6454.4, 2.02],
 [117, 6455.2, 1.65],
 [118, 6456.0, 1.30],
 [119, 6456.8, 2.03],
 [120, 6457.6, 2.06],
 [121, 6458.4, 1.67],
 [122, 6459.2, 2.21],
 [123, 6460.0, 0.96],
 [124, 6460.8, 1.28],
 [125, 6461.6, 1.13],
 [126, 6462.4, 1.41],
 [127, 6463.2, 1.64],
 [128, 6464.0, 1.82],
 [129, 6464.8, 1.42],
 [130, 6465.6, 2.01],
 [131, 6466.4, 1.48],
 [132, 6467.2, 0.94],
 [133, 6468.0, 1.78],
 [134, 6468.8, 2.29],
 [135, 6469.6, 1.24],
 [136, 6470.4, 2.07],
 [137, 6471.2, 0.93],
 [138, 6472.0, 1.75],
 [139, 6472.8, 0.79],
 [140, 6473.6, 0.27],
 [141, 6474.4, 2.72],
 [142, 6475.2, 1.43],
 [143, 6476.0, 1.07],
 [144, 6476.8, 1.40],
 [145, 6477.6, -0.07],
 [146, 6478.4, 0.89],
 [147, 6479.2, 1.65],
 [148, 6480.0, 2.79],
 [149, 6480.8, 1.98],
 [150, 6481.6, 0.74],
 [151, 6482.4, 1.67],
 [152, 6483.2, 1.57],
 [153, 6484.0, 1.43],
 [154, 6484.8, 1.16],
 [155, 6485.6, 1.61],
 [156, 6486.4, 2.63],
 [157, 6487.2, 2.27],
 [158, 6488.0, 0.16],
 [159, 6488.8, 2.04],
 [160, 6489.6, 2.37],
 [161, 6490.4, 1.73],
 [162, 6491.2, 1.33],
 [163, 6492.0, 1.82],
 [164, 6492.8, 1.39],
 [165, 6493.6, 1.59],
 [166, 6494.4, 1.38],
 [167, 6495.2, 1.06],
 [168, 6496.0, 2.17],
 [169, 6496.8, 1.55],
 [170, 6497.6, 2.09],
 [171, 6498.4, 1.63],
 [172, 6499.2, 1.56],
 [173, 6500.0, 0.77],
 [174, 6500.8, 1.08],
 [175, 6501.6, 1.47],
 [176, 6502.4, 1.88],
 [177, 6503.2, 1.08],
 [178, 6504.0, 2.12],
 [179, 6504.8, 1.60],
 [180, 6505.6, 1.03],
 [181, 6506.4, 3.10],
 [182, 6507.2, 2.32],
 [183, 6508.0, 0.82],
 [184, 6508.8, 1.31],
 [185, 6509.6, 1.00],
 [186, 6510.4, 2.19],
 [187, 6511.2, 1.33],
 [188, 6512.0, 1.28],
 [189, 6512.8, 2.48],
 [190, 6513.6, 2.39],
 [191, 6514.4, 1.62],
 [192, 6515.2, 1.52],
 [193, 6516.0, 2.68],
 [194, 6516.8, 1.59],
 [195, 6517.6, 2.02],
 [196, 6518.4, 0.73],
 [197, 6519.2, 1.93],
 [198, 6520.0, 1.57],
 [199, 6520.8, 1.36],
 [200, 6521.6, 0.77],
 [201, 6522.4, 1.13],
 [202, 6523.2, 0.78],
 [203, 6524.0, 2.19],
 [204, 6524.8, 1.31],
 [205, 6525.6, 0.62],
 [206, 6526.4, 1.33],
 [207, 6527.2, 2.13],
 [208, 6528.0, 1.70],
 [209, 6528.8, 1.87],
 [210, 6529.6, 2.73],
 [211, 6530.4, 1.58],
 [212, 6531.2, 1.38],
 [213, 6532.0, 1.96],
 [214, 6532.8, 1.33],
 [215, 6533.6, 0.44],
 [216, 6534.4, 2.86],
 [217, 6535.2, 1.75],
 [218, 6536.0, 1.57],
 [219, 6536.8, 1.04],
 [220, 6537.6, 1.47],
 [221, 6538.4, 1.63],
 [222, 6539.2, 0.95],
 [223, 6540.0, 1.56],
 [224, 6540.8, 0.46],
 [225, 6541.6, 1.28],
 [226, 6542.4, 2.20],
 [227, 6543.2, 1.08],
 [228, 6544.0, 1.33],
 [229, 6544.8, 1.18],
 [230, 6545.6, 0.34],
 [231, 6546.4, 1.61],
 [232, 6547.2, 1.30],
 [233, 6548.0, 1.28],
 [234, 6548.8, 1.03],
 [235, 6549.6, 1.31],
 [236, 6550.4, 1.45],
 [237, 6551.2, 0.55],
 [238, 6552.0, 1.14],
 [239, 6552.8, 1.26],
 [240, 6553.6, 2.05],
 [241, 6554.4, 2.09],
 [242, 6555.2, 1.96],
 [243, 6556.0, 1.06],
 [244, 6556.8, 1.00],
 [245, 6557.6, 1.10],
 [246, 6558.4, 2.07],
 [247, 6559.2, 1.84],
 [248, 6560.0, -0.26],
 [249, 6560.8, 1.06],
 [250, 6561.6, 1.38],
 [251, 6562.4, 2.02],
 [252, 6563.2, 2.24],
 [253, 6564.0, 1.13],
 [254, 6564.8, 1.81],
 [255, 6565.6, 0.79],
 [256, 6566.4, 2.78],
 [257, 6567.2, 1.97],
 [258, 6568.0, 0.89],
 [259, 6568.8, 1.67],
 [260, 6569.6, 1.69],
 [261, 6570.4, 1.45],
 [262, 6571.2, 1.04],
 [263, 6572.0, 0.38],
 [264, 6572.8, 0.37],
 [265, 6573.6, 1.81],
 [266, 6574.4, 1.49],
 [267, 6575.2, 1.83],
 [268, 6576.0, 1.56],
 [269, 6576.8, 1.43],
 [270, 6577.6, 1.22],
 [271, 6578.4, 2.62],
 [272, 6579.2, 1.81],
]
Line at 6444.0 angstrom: Hbeta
